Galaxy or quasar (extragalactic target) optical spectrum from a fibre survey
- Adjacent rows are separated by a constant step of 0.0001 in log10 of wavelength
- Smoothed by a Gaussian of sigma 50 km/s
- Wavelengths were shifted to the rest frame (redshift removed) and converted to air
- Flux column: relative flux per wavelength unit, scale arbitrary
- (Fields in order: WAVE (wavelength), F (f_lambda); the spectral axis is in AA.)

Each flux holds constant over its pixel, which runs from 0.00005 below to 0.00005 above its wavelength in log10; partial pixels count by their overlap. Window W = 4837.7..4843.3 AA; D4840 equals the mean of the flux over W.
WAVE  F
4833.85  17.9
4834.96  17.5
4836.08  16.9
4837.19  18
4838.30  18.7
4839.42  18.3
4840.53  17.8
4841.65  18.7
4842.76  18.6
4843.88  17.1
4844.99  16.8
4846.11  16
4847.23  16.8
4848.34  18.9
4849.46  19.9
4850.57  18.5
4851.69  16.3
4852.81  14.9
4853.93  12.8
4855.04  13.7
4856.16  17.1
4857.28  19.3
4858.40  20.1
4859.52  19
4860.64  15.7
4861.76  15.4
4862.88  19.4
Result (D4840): 18.4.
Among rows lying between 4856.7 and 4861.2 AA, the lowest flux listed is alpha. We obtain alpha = 15.7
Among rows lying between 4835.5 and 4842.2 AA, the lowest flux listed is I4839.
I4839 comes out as 16.9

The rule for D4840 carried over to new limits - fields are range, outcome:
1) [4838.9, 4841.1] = 18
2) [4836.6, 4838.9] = 18.3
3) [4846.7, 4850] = 18.6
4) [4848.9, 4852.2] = 18.3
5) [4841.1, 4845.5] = 17.8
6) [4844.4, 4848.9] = 17.1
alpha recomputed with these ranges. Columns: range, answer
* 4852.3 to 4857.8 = 12.8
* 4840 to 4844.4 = 17.1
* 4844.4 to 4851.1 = 16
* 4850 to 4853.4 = 14.9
